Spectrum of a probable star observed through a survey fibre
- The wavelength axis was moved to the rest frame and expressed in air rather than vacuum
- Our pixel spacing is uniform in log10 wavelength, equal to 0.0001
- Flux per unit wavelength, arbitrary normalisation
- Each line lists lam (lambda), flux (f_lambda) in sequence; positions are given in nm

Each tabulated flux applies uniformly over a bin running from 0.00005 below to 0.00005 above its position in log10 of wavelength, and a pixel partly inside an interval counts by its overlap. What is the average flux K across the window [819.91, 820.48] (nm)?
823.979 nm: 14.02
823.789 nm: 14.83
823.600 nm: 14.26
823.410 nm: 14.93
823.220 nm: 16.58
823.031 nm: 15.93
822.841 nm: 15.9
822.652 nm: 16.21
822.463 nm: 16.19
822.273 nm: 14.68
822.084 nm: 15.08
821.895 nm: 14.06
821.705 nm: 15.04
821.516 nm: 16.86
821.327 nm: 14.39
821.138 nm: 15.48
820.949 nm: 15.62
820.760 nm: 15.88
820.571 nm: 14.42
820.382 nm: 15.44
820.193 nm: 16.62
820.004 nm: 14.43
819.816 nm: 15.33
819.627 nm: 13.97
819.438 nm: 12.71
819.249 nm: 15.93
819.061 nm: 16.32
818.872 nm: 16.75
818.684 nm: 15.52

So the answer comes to 15.5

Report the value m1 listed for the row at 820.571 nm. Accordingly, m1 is 14.42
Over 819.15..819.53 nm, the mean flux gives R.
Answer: 14.4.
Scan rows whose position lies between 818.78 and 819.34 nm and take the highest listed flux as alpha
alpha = 16.75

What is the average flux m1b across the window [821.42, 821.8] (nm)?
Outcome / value 15.9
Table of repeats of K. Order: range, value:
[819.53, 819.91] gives 14.6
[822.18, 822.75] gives 15.7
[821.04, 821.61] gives 15.6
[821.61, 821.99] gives 14.5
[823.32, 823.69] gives 14.6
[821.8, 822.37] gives 14.6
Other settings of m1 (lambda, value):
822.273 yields 14.68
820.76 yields 15.88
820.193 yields 16.62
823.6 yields 14.26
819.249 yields 15.93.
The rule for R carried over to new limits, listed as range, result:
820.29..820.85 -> 15.2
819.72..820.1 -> 14.9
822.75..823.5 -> 15.8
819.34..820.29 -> 14.6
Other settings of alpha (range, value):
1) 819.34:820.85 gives 16.62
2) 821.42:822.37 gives 16.86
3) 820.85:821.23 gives 15.62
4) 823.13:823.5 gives 16.58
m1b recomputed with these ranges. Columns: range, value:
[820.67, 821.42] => 15.3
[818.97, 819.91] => 14.8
